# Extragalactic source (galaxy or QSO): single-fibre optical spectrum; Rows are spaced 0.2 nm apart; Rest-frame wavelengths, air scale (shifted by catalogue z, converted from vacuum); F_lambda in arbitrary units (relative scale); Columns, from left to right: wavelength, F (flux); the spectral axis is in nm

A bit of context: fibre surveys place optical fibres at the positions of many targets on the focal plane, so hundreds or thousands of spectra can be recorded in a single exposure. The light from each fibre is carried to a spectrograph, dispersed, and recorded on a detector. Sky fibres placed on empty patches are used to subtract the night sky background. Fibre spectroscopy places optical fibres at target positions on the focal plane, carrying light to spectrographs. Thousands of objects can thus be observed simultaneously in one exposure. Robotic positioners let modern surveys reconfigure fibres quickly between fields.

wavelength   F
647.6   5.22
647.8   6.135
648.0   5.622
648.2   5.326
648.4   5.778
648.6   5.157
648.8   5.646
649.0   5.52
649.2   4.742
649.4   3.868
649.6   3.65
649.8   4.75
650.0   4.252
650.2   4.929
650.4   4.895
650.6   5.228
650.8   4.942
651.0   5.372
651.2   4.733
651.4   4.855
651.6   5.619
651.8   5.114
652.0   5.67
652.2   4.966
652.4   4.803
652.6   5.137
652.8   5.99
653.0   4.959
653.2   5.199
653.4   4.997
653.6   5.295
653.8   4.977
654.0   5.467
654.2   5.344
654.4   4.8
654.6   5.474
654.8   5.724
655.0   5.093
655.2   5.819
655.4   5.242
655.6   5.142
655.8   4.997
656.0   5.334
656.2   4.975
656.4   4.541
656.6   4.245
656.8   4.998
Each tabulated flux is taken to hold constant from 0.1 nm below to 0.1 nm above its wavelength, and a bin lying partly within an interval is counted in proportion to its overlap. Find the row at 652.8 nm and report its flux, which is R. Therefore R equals 5.99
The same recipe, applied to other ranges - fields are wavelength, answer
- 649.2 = 4.742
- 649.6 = 3.65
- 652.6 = 5.137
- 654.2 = 5.344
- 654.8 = 5.724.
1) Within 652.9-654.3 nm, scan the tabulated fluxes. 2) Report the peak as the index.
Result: 5.467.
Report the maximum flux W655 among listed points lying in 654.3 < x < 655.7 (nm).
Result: 5.819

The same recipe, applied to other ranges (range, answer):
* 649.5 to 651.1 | 5.372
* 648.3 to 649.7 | 5.778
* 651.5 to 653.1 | 5.99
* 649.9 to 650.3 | 4.929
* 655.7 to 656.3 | 5.334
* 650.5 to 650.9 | 5.228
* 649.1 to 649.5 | 4.742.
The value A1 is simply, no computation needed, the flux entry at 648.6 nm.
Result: 5.157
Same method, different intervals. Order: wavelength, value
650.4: 4.895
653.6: 5.295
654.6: 5.474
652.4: 4.803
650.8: 4.942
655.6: 5.142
